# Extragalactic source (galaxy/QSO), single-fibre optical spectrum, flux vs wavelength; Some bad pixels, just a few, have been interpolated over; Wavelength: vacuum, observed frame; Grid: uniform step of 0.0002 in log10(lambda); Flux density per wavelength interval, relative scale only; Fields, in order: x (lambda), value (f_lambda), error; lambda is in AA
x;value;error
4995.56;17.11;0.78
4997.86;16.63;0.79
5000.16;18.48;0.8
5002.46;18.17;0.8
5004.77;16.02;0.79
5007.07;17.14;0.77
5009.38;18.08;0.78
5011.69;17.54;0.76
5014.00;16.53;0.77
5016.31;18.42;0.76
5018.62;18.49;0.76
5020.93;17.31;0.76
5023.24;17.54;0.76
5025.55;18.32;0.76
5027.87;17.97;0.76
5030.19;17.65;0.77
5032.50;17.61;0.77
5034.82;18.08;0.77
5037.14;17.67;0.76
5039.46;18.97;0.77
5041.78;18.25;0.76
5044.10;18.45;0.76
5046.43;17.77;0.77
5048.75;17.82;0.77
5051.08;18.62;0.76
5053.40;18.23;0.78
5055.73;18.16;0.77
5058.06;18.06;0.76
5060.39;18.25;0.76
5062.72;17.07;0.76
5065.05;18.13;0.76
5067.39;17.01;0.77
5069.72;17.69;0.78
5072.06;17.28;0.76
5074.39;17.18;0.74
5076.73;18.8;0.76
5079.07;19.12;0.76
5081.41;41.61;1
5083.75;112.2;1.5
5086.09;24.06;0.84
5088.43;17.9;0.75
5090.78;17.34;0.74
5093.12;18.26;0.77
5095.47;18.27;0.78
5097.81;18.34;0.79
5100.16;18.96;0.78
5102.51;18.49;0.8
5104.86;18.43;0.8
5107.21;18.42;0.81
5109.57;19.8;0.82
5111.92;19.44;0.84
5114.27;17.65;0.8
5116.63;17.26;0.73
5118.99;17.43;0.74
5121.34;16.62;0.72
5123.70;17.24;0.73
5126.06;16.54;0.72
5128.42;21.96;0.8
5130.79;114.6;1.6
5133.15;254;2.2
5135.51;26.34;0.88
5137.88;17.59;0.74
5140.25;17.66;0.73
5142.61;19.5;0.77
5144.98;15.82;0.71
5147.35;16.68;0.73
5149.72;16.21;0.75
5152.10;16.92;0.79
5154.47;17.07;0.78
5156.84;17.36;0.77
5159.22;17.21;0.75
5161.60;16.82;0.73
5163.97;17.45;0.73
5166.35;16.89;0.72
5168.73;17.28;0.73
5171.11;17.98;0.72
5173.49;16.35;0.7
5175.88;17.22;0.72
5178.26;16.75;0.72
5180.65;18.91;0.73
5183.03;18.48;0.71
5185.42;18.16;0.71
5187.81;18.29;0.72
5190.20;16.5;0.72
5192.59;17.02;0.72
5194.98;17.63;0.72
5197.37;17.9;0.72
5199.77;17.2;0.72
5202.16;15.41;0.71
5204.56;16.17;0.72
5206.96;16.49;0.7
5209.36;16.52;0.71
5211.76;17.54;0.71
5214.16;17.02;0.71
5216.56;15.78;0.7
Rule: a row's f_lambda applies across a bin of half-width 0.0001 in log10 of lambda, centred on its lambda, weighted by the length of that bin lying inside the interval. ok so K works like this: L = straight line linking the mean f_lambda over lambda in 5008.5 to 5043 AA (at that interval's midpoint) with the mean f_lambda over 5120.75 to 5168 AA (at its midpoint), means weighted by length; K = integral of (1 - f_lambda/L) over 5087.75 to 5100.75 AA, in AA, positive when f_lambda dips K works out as 4.4 AA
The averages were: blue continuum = 17.9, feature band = 18.2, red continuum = 34.5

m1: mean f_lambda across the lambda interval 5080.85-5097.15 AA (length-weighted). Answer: 34.9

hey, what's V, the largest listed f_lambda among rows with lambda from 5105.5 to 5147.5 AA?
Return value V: 254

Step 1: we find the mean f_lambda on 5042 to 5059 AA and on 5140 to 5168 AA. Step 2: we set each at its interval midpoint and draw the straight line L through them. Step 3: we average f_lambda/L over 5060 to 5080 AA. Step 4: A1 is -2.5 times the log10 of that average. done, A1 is 0.01 mag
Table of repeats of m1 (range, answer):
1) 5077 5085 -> 53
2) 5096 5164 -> 29.7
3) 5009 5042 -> 17.9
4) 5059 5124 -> 22.5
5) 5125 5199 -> 28.4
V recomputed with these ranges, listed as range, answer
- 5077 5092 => 112.2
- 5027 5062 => 18.97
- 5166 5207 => 18.91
